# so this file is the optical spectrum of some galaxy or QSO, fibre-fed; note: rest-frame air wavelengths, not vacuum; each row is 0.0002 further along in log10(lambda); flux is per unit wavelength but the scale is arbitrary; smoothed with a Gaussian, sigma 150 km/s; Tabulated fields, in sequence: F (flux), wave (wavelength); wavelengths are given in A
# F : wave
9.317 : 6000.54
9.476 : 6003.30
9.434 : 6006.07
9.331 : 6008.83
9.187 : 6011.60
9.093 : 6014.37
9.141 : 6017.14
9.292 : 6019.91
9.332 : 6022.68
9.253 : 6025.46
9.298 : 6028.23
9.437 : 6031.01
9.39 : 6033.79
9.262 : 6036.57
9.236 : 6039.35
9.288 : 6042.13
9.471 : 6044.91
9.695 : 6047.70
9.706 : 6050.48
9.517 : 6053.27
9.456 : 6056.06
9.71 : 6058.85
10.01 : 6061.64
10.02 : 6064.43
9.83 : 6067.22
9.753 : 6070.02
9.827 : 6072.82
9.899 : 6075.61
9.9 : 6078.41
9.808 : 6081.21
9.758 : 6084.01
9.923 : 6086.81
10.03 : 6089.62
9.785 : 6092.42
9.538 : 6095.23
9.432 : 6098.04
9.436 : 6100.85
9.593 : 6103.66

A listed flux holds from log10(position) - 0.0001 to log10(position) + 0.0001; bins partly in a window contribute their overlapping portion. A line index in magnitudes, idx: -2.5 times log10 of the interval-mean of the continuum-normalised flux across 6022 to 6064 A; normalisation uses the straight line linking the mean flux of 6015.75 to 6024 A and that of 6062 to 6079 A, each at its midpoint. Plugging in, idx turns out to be 0.01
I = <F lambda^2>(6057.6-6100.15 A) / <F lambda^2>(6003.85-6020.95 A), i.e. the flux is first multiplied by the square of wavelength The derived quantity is 1.08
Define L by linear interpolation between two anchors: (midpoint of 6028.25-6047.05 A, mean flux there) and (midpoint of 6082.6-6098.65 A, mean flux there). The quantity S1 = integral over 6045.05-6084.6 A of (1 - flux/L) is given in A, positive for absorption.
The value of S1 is -0.9 A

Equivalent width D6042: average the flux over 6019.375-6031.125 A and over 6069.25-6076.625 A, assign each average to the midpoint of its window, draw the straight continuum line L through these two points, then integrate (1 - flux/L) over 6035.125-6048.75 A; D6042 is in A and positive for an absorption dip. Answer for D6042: 0.2 A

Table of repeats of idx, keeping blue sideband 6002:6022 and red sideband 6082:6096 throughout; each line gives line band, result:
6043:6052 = -0.008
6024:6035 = 0.008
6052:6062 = -0.005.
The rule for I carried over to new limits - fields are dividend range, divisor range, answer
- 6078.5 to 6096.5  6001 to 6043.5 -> 1.08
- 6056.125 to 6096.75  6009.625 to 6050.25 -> 1.07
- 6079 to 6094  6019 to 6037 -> 1.08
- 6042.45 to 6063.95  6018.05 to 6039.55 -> 1.04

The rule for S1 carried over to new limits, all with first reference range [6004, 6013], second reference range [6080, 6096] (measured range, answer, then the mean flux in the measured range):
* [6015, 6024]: 0.1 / 9.25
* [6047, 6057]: 0.0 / 9.59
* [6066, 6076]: -0.1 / 9.82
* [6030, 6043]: 0.2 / 9.32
